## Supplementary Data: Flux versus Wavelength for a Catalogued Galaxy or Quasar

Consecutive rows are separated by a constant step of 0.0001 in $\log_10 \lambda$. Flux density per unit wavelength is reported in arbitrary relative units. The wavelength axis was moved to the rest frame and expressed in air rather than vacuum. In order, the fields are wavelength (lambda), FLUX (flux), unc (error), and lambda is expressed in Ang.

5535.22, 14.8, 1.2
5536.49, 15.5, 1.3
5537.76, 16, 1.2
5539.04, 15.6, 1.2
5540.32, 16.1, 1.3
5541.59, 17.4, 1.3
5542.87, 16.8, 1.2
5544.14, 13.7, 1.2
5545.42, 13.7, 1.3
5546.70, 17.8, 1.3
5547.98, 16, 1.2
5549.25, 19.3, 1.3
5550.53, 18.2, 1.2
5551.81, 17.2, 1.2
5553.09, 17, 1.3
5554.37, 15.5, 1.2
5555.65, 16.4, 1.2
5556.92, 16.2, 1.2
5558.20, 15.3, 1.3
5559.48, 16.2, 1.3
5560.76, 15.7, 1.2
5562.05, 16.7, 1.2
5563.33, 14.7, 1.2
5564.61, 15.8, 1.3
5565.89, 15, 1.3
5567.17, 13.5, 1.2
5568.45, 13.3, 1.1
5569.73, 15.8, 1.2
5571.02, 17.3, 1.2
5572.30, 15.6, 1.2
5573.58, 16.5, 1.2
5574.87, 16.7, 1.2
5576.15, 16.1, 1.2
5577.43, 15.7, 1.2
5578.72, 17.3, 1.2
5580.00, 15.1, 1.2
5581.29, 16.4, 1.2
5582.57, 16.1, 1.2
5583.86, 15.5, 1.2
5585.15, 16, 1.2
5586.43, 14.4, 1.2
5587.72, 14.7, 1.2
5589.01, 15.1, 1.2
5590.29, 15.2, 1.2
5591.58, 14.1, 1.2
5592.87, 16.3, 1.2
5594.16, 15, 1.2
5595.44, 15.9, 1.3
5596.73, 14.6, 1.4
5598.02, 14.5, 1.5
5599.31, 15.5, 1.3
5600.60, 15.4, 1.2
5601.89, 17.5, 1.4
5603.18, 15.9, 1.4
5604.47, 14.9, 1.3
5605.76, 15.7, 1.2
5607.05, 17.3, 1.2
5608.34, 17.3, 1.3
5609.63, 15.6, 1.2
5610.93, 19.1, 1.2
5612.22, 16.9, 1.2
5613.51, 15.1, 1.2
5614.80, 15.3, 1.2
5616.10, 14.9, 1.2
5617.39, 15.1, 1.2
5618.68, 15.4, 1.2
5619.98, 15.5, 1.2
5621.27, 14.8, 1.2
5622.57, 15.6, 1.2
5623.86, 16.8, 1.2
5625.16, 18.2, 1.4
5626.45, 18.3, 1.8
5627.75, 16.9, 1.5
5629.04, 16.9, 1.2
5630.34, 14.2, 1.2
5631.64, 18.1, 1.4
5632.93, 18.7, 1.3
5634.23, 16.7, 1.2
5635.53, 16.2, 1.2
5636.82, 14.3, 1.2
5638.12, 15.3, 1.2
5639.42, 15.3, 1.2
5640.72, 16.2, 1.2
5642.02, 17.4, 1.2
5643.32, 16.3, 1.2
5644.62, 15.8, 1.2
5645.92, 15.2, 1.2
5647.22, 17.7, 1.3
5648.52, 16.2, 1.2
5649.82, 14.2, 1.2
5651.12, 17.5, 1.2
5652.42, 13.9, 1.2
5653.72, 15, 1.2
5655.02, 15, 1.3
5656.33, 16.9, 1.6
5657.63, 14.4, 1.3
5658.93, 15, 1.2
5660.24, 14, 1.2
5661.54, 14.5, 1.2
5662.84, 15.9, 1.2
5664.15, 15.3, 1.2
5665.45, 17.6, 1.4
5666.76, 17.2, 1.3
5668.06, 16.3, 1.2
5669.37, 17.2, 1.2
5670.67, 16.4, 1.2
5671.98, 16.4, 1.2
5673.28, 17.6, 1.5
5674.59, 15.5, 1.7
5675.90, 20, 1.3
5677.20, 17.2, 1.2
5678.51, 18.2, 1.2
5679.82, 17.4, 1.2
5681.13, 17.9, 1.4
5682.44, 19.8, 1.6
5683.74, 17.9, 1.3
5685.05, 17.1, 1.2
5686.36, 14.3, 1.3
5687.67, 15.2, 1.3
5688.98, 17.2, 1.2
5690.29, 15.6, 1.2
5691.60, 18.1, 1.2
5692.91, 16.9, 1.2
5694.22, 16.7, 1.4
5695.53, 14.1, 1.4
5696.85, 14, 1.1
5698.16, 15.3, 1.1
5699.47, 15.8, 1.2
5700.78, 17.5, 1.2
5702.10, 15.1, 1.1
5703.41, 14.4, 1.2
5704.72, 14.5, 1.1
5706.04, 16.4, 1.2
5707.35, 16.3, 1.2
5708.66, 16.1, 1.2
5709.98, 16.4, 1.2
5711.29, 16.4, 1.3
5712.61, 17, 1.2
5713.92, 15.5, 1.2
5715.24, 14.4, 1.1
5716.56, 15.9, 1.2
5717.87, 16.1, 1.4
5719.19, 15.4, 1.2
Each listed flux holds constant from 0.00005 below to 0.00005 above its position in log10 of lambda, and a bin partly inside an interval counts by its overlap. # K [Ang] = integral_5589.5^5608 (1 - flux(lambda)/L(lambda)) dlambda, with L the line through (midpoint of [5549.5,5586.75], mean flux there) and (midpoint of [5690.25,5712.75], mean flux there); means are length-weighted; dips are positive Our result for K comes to 0.4 Ang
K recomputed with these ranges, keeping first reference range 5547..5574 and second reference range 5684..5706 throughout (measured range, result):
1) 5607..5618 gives -0.2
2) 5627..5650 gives -0.5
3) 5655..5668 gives 0.2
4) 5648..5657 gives 0.2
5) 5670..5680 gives -0.9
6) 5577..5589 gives 0.3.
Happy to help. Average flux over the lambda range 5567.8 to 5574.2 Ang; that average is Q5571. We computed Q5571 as 15.7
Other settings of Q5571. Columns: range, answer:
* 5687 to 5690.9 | 16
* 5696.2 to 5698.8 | 14.7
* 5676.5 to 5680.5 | 17.6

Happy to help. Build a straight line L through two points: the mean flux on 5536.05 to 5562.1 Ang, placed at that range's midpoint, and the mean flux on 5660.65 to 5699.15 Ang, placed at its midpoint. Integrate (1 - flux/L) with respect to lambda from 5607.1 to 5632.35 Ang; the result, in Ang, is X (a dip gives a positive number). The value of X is 0.2 Ang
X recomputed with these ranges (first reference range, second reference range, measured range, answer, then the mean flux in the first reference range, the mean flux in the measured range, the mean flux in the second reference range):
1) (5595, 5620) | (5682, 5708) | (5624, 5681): -1.3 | 15.9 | 16.4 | 16.1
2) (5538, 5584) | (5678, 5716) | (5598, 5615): -0.1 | 16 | 16.2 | 16.2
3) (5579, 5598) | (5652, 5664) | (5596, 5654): -3.6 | 15.3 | 16.1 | 15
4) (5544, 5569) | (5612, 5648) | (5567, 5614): 0.7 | 15.9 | 15.8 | 16.2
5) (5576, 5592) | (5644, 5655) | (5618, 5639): -1.0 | 15.5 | 16.4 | 15.7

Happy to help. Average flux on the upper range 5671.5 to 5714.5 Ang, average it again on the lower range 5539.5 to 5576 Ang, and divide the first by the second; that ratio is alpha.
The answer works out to 1.03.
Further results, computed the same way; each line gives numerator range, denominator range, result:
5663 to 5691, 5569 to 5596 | 1.08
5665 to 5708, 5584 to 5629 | 1.04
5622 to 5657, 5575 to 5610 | 1.04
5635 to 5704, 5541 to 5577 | 1.01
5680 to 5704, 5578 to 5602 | 1.05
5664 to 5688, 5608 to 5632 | 1.05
